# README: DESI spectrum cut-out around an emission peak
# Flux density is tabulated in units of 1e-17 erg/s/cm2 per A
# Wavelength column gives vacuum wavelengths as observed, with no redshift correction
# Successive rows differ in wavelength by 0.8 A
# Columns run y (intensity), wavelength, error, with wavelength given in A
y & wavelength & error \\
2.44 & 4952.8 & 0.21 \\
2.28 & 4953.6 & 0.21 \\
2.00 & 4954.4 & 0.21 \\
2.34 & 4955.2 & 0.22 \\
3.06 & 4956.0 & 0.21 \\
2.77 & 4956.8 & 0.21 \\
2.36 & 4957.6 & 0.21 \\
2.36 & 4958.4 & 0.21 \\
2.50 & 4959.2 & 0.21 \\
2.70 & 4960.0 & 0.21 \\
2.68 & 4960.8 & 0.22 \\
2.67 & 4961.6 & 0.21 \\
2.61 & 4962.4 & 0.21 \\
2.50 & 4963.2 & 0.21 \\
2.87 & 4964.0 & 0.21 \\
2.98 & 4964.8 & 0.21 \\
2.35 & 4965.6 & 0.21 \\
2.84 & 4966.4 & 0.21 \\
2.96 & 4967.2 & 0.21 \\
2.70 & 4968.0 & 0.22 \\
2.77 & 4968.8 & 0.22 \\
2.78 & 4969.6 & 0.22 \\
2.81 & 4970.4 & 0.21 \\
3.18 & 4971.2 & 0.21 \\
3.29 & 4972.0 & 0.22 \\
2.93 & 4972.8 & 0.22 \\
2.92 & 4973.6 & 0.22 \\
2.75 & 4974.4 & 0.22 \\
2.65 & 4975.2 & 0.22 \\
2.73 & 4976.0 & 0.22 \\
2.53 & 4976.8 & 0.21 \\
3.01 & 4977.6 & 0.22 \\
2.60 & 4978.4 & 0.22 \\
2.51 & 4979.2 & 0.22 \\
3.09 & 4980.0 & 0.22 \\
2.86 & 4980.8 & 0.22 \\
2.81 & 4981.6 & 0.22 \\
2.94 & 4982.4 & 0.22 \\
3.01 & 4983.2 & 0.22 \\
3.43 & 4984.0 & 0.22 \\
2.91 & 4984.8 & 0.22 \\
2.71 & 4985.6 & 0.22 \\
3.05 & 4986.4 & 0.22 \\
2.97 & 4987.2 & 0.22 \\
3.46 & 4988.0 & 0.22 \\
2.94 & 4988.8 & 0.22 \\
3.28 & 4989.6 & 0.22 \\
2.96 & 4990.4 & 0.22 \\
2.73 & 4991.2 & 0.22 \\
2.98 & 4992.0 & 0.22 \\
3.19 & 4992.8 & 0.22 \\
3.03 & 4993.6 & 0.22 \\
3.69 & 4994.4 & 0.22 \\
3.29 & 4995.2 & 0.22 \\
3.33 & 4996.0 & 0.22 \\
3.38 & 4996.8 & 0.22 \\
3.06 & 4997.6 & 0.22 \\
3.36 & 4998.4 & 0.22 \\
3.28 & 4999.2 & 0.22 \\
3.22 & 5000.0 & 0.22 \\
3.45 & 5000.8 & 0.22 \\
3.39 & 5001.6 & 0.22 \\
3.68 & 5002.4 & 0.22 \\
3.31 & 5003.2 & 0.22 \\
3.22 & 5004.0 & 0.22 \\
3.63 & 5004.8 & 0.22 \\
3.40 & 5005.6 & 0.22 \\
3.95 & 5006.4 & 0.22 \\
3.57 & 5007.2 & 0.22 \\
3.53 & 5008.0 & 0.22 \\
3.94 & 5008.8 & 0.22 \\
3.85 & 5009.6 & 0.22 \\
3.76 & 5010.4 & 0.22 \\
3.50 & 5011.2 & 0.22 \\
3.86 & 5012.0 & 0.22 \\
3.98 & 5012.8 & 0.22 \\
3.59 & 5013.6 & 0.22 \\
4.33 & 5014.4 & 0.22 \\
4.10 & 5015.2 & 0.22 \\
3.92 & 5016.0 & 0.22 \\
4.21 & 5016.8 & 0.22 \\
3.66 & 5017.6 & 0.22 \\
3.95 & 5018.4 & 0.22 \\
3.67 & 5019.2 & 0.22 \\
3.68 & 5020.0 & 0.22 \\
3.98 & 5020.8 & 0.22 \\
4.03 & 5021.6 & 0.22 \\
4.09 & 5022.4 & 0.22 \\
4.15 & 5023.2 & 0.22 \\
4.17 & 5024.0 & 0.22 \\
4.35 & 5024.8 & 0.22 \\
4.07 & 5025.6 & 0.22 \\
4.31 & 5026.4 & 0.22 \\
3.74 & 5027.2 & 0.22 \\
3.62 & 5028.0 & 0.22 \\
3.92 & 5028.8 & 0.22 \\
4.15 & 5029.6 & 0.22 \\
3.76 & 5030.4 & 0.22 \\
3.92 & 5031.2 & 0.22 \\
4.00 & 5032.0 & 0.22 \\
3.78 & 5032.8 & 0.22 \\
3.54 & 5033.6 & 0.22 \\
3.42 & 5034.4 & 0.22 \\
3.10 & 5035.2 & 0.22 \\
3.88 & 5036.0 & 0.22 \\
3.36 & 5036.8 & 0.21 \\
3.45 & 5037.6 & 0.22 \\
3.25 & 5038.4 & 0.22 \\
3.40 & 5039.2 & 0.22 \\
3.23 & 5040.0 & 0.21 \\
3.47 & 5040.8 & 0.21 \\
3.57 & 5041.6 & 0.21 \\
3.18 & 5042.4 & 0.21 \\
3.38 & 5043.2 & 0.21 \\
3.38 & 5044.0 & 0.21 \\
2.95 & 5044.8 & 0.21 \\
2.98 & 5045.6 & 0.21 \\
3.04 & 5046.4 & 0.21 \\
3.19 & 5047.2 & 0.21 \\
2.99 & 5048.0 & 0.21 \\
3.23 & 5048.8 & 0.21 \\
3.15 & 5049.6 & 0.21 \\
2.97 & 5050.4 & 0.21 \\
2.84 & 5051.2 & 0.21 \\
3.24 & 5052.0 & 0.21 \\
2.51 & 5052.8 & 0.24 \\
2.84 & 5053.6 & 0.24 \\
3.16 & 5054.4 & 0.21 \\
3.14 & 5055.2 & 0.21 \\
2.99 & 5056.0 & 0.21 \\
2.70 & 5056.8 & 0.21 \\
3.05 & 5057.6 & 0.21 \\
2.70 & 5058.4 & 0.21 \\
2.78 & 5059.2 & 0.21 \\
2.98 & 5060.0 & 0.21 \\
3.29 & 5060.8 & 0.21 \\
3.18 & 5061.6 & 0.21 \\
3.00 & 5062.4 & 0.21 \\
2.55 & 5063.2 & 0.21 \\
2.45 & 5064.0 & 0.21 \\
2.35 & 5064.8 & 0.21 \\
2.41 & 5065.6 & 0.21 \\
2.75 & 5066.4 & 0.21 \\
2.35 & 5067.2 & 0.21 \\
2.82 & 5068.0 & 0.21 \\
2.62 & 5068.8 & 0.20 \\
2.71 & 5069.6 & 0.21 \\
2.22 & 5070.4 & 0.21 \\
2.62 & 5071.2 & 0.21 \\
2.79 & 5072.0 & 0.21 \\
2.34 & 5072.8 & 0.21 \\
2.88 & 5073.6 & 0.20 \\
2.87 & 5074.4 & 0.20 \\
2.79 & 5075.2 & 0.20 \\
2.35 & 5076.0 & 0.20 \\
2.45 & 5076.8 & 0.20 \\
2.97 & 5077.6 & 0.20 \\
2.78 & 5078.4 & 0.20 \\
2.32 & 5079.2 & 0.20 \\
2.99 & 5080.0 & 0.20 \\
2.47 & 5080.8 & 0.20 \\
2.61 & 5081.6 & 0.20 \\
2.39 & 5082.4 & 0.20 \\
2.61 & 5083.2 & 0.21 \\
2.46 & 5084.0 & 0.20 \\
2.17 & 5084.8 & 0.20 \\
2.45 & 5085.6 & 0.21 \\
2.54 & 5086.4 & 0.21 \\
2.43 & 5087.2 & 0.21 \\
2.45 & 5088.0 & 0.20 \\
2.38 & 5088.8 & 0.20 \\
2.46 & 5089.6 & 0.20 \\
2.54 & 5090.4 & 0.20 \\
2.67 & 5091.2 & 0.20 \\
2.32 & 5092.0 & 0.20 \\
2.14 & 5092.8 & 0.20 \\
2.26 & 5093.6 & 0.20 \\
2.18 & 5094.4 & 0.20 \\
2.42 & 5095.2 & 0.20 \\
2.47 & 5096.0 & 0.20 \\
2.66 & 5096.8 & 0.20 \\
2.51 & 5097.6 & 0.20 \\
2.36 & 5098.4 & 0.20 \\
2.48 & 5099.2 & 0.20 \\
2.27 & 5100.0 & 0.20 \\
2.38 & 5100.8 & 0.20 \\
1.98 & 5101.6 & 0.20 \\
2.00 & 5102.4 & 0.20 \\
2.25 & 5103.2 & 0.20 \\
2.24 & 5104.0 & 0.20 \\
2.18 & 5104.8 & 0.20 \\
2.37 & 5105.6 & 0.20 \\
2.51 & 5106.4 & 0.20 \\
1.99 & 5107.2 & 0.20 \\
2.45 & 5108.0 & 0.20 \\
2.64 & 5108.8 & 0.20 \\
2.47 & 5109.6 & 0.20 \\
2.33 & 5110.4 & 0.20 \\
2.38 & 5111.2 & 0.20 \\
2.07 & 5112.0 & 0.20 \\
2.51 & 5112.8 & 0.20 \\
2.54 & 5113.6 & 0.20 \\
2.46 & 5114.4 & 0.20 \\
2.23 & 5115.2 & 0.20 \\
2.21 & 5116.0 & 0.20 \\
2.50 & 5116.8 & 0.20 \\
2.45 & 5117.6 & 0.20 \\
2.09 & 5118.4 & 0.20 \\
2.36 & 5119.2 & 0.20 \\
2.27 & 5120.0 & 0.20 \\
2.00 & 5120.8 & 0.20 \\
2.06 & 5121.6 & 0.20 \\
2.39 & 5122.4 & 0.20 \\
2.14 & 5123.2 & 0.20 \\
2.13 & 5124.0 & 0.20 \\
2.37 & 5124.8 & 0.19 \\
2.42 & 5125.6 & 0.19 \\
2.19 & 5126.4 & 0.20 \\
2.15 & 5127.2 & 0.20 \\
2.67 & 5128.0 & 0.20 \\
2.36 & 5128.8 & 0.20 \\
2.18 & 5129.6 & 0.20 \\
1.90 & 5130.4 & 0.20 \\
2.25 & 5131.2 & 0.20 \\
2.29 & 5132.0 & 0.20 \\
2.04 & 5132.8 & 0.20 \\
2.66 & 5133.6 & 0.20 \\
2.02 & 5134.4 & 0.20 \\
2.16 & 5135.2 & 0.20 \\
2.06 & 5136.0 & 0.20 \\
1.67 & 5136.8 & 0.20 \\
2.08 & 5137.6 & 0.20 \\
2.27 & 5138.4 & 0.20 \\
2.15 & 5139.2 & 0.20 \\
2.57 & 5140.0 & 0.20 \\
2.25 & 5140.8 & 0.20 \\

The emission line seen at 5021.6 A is C IV 1549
